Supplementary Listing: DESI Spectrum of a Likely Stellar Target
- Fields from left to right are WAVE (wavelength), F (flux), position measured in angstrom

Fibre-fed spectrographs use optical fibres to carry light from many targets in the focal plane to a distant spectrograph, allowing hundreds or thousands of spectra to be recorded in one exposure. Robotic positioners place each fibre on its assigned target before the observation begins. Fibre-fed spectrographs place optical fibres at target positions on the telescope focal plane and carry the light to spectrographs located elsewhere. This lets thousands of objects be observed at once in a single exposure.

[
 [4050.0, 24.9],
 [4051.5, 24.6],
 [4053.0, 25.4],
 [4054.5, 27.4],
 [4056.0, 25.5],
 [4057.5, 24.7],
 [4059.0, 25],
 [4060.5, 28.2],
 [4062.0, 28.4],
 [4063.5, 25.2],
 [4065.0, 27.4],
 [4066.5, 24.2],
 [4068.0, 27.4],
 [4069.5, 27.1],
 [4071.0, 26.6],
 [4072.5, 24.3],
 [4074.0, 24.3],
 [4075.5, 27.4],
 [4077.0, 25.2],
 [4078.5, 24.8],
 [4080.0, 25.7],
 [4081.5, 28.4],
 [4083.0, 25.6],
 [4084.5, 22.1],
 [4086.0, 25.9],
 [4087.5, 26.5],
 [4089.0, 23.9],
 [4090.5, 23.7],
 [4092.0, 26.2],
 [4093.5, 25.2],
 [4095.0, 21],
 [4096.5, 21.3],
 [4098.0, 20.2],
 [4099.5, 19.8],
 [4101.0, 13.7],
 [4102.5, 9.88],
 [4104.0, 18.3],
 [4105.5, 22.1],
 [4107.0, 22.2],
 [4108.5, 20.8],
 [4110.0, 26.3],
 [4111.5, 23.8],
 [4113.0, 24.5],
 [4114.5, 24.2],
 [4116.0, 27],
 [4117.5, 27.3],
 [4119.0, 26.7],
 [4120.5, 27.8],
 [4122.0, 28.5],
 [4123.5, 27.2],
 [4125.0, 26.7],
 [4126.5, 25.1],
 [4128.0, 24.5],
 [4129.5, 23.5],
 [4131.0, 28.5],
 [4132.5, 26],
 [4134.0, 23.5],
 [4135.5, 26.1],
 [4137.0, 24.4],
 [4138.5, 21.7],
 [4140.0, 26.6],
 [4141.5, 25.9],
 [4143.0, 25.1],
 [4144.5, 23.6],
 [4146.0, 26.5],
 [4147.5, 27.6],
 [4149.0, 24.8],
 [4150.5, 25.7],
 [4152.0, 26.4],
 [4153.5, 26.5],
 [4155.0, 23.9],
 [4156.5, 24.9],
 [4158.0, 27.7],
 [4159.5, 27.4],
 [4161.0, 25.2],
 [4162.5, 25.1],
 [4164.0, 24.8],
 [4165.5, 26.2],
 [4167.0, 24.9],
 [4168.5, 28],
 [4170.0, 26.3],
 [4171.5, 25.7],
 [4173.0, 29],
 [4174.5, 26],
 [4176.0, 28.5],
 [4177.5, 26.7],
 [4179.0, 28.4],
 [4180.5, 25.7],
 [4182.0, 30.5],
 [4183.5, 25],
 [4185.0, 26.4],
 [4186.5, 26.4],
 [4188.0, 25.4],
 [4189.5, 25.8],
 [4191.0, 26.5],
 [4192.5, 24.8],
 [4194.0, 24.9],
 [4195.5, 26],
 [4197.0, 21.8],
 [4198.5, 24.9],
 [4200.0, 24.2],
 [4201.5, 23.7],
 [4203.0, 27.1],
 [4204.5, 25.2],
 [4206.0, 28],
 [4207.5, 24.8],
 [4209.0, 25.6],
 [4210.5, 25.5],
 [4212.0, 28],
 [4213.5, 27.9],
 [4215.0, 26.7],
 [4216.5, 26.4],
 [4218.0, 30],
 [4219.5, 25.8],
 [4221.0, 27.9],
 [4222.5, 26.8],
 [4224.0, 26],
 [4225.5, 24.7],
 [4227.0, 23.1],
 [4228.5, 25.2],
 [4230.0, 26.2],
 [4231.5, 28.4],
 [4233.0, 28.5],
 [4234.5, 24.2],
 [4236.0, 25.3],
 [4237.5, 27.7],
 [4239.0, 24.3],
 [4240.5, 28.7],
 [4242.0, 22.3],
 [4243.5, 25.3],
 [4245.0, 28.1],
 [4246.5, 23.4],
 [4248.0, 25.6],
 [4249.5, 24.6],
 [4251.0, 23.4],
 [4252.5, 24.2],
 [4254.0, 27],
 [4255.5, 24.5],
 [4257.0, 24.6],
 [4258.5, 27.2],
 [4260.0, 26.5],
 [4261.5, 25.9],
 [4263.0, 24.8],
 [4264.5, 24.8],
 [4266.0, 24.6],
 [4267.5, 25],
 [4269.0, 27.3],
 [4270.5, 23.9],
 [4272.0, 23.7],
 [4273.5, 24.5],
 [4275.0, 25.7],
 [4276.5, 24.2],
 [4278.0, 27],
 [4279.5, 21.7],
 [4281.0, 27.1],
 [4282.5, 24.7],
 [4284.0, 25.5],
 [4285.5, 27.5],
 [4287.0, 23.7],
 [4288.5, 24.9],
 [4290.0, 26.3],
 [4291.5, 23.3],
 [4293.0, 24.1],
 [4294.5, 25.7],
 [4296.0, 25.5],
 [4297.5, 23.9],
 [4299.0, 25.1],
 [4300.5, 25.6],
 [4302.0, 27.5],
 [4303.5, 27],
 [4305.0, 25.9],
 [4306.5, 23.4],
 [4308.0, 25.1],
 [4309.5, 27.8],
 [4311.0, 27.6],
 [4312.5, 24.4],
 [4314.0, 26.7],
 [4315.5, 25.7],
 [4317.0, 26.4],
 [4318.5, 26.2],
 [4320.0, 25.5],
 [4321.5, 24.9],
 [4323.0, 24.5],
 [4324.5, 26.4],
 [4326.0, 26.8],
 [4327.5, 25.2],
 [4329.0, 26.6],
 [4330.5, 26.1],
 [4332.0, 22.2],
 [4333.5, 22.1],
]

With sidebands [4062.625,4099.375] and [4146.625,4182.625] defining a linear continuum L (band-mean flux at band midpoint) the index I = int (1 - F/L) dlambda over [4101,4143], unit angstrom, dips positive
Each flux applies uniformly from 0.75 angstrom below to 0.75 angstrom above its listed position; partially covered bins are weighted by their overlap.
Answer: 2.39 angstrom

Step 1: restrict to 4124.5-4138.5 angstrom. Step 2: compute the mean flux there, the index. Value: 25.1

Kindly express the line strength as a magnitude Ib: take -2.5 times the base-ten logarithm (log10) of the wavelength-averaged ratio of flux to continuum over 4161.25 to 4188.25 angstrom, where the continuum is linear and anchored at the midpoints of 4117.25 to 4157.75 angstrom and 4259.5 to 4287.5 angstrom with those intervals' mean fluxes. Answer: -0.04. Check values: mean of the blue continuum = 25.7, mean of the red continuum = 25.2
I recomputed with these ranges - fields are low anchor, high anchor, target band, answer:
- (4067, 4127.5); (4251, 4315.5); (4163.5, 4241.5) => -4.5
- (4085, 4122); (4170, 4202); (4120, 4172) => -2.6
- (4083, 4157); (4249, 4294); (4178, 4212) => -1.6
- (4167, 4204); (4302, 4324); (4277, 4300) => 0.8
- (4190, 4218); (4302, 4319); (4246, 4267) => 0.7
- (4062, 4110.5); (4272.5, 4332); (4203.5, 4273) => -2.5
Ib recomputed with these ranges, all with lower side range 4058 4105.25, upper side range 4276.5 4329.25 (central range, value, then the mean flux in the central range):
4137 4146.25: -0.02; 24.8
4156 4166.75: -0.06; 25.9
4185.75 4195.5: -0.04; 25.7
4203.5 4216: -0.07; 26.5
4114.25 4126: -0.12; 27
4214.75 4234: -0.07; 26.6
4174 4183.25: -0.12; 27.5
